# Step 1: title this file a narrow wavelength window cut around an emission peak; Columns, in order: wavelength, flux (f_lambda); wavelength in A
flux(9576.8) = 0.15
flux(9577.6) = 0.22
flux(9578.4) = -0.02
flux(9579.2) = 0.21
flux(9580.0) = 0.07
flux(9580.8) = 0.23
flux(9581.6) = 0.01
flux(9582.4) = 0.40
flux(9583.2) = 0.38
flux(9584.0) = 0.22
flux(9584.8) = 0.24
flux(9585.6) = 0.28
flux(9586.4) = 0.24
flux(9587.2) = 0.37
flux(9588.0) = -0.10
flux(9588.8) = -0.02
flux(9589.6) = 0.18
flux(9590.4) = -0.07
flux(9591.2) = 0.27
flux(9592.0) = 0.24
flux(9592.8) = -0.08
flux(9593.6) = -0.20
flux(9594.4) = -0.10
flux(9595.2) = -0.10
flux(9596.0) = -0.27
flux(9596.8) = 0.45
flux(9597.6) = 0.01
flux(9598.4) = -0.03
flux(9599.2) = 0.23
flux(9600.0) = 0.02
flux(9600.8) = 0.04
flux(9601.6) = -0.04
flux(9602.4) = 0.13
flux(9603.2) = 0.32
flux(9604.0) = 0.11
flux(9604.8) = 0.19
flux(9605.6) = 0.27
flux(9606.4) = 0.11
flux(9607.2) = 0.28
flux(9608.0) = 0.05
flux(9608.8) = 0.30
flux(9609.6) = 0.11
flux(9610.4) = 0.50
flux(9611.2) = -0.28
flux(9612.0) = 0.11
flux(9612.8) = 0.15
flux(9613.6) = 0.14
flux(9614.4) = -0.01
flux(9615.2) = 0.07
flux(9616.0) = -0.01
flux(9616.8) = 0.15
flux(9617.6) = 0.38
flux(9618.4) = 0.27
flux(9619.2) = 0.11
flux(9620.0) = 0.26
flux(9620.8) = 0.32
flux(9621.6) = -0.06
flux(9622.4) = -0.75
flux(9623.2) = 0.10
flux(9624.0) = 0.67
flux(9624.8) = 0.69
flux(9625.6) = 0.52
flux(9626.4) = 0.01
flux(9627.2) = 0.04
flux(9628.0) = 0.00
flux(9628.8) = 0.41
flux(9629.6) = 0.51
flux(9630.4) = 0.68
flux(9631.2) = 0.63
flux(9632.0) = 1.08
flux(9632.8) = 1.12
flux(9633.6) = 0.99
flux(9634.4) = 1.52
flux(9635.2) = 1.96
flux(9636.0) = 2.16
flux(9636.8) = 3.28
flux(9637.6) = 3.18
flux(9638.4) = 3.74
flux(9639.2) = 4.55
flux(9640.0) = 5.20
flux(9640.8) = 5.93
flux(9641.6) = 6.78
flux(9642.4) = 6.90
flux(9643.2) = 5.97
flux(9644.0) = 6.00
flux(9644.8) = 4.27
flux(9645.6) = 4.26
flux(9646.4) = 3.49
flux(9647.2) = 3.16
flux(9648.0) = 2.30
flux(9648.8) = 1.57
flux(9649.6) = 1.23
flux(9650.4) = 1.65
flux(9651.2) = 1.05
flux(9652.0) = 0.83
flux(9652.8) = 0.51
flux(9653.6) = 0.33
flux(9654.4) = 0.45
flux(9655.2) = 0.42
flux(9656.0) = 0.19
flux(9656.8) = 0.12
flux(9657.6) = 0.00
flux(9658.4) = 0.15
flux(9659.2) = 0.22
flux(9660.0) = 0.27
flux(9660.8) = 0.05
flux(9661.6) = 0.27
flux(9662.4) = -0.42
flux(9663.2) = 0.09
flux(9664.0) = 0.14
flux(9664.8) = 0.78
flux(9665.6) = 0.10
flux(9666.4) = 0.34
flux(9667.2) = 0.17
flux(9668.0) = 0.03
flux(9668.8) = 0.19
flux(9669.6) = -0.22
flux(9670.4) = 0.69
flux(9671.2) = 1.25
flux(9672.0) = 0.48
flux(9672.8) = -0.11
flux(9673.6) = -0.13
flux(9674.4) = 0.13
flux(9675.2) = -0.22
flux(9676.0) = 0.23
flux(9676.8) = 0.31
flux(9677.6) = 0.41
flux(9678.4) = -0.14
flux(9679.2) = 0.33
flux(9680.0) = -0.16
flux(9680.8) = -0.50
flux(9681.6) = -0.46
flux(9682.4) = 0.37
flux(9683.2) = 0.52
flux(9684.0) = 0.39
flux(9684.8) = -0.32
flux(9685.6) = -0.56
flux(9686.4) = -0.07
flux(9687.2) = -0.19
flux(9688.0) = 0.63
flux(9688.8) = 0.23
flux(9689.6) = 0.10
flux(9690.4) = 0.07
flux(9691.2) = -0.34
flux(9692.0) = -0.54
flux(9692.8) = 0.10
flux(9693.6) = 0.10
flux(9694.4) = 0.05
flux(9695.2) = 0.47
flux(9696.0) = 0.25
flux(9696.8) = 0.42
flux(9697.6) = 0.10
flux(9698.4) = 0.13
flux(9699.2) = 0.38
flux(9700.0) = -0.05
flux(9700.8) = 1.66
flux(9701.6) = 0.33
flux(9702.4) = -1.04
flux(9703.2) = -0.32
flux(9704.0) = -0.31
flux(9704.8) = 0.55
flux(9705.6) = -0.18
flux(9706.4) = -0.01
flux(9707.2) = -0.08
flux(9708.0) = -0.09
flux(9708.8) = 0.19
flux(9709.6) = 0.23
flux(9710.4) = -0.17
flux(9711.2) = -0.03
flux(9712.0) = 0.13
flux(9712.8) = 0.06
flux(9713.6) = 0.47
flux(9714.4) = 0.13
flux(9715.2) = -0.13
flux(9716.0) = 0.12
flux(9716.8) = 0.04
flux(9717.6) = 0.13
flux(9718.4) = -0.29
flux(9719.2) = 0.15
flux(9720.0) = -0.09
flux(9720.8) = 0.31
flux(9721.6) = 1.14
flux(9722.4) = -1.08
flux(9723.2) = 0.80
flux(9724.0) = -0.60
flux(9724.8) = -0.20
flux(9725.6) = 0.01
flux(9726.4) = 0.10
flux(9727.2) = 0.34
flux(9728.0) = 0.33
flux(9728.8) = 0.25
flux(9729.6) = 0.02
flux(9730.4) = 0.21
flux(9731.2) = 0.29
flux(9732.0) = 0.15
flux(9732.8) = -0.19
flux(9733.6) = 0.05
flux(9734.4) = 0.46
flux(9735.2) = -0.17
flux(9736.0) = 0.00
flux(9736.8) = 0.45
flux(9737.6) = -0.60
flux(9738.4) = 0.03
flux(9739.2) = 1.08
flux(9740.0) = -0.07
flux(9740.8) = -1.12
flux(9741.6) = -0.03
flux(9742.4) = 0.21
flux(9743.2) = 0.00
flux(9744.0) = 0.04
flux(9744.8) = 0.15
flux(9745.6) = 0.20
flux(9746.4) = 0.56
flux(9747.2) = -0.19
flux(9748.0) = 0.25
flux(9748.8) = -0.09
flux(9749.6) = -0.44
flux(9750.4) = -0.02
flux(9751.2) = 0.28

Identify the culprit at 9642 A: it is [O III] 5007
